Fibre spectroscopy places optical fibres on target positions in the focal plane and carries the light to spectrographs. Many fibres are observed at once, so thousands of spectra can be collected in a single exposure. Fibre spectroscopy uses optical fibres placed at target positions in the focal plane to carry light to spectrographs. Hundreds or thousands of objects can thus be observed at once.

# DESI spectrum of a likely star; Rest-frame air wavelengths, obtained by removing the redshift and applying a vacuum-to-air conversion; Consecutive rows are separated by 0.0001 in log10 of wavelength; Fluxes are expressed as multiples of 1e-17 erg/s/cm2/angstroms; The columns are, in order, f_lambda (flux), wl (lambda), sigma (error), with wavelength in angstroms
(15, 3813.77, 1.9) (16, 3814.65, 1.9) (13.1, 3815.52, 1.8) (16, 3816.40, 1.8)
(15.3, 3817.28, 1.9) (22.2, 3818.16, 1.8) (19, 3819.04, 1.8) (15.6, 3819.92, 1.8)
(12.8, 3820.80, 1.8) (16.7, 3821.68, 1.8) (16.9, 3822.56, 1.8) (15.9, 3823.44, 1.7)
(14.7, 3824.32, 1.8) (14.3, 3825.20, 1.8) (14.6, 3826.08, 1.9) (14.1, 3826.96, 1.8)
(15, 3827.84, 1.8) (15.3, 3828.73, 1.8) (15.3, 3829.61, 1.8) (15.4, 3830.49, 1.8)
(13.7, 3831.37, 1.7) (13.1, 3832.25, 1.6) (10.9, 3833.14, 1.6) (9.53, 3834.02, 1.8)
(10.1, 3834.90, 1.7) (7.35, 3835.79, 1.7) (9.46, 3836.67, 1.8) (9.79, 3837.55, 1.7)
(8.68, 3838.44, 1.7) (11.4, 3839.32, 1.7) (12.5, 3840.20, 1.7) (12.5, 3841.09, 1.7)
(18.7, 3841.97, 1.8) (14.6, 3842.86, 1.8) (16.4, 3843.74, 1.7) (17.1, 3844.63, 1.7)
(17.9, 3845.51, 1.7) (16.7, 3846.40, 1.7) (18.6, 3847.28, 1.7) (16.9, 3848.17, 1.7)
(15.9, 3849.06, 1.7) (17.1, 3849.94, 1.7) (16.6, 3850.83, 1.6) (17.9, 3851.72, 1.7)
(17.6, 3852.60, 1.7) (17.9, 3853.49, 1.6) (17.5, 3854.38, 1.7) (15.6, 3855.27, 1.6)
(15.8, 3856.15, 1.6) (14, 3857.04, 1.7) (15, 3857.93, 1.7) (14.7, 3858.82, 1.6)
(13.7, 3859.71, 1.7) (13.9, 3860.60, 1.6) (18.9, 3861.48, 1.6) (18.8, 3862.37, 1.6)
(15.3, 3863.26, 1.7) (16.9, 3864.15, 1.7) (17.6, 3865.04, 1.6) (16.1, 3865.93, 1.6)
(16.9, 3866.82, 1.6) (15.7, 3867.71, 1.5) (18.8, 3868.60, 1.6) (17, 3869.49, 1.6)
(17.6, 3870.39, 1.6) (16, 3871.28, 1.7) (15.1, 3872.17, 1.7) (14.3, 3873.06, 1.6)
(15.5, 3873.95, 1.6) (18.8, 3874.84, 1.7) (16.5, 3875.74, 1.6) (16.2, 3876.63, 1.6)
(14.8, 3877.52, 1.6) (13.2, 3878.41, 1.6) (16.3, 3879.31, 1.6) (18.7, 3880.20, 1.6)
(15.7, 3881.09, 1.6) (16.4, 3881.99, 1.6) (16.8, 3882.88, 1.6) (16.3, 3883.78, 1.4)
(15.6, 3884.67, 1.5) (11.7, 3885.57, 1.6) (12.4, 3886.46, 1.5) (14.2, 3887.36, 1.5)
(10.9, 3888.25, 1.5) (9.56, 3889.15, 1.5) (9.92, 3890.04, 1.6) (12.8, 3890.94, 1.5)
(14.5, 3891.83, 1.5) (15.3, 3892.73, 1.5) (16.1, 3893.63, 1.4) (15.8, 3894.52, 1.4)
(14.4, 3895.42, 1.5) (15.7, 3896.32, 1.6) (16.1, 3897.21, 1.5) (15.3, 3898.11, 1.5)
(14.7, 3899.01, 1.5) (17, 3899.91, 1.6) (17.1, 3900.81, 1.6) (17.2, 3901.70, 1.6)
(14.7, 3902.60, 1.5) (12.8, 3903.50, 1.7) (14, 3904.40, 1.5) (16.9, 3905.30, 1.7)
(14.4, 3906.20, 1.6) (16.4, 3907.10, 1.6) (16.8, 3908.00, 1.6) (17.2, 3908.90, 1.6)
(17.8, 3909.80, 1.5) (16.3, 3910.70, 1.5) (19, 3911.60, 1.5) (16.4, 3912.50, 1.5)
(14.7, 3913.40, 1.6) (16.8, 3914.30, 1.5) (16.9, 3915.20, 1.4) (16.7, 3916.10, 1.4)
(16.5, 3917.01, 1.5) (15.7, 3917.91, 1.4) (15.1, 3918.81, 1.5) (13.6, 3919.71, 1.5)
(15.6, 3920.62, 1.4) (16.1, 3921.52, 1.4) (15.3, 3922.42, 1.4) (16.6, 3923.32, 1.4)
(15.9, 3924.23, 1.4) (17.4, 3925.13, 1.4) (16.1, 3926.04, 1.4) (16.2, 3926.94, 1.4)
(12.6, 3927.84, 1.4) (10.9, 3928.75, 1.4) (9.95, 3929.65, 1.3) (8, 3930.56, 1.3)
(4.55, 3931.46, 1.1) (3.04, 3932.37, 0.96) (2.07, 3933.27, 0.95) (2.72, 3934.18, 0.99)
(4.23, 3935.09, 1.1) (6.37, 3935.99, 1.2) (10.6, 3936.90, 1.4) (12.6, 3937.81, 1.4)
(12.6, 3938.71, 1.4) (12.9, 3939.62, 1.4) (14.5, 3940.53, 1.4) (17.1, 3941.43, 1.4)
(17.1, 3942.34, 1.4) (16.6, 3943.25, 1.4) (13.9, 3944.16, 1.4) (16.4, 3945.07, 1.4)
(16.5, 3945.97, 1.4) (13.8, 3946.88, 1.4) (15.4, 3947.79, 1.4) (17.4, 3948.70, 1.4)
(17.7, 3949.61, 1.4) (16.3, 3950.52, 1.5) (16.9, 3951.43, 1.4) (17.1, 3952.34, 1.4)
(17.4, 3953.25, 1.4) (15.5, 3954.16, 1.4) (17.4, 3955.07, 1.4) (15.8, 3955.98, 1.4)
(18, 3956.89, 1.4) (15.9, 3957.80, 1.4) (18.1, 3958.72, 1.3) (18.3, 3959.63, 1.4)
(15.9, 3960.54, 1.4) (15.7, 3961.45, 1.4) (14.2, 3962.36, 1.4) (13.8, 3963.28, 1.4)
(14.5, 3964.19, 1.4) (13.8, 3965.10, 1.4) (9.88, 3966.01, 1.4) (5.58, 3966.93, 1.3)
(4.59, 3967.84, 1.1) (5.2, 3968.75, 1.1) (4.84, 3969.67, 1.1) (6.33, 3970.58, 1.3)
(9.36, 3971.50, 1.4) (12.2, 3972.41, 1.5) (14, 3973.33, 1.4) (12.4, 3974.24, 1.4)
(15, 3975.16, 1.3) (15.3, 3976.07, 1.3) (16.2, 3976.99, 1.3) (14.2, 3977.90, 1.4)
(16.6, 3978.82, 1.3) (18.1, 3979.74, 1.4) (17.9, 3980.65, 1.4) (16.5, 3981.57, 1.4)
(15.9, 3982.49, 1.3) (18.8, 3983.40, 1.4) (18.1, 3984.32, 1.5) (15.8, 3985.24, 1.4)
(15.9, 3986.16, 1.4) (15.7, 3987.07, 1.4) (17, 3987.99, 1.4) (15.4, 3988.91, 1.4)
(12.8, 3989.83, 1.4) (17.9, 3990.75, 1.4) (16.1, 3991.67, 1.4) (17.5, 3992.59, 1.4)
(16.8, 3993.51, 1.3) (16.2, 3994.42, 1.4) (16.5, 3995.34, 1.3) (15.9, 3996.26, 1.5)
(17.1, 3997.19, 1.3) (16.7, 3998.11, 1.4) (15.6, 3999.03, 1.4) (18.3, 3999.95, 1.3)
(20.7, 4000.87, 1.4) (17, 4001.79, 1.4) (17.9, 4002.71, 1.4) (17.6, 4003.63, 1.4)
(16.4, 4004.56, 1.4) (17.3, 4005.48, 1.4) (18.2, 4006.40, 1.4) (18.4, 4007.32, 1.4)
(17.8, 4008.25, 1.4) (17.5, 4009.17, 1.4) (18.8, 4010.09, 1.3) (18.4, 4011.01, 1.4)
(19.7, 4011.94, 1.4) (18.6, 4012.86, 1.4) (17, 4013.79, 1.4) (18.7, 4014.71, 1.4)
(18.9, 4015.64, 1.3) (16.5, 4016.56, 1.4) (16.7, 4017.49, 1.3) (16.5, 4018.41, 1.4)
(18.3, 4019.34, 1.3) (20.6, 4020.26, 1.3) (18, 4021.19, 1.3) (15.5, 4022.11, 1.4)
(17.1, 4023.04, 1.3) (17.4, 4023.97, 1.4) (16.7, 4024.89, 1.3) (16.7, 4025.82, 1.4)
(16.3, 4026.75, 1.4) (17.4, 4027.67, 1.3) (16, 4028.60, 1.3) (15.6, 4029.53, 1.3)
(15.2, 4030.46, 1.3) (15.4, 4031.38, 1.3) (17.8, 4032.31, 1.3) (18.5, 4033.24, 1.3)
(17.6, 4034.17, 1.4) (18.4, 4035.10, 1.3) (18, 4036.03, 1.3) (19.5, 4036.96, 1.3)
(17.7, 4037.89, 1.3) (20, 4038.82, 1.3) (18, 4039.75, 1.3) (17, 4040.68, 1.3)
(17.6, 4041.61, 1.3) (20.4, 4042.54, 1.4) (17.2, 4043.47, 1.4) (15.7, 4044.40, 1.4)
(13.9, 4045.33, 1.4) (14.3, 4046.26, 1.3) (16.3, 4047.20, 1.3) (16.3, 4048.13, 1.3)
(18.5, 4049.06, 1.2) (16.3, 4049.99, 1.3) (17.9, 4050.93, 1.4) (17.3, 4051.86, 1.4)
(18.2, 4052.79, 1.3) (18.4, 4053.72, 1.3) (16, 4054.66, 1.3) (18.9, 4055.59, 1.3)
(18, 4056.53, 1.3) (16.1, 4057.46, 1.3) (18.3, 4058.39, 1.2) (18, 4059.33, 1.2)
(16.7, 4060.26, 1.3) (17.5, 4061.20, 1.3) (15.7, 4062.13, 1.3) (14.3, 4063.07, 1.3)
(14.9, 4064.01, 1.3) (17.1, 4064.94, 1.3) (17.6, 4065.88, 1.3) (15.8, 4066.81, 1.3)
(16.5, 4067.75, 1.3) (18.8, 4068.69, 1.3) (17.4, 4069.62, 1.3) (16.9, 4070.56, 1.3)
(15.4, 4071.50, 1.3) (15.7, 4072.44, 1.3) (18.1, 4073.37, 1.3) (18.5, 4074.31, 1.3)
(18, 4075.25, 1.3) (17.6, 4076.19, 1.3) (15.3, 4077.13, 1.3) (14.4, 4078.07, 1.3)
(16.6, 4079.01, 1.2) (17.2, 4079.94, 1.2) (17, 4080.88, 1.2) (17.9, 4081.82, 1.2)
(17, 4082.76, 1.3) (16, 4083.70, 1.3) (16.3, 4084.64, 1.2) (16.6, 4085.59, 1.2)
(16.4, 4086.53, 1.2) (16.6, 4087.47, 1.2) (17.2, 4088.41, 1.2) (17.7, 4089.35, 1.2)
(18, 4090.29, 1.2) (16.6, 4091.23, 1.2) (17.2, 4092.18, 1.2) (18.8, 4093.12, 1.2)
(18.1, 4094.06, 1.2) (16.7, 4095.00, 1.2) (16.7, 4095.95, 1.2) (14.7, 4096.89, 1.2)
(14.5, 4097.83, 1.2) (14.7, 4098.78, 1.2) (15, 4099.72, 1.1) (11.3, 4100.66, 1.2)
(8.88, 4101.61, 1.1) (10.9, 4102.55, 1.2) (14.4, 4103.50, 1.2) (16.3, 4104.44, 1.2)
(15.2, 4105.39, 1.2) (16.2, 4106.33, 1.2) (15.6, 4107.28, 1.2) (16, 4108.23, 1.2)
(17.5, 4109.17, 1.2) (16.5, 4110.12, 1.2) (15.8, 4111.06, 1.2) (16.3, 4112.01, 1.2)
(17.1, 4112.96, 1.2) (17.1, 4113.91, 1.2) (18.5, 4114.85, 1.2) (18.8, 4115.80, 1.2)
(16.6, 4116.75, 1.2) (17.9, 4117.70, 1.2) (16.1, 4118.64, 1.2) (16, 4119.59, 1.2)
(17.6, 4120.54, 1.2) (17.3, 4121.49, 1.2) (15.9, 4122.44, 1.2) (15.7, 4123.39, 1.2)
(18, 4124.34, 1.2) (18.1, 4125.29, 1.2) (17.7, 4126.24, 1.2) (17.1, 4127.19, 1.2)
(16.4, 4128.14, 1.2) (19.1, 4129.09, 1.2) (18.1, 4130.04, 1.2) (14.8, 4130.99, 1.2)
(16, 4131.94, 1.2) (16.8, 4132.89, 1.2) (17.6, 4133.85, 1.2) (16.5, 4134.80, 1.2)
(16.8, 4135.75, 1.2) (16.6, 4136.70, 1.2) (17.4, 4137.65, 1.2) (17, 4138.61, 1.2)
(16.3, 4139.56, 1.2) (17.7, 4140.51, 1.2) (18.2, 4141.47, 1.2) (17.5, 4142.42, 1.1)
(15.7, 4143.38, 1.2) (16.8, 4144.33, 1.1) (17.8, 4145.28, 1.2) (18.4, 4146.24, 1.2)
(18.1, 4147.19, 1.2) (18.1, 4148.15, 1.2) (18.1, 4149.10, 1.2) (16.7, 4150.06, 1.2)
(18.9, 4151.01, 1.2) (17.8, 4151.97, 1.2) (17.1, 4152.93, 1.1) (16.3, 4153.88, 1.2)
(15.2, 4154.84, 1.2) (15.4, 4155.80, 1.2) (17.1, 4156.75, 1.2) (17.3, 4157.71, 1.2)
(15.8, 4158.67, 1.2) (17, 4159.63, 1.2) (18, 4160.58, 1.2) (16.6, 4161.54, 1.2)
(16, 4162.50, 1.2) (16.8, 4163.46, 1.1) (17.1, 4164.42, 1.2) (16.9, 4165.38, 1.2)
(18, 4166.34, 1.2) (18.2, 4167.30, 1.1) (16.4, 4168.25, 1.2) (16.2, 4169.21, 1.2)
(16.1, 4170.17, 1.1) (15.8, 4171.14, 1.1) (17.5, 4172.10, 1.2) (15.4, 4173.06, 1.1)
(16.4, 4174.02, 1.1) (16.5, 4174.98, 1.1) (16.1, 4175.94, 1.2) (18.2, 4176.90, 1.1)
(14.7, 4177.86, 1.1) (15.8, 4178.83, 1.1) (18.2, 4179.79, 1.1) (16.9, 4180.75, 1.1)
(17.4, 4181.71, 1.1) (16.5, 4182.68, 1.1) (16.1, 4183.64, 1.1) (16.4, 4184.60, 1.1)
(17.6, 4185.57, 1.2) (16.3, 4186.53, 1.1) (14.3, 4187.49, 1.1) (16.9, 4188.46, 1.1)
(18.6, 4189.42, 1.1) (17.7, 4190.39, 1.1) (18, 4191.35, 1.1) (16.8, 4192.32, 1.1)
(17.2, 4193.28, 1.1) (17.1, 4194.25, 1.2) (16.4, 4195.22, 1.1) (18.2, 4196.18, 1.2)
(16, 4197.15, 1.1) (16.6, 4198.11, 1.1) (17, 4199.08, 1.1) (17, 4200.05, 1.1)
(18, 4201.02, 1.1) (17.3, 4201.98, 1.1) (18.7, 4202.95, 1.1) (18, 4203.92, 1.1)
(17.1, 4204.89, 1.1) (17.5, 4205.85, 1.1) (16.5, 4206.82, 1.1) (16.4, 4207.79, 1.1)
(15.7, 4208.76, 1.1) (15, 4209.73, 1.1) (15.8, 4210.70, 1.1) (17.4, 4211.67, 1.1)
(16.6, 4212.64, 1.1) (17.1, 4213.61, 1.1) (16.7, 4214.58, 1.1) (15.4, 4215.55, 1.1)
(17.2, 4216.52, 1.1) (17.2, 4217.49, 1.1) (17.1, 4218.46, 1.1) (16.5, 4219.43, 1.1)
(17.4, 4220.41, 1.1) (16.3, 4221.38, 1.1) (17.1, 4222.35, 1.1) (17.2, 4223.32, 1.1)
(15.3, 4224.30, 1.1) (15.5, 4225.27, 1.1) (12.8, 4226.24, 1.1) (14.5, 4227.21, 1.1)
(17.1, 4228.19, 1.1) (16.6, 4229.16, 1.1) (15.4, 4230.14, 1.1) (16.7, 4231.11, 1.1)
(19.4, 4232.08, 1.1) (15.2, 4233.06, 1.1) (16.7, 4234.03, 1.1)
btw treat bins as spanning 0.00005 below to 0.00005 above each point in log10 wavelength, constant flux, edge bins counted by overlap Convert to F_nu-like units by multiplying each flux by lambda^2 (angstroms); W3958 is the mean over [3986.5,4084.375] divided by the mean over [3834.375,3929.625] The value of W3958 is 1.21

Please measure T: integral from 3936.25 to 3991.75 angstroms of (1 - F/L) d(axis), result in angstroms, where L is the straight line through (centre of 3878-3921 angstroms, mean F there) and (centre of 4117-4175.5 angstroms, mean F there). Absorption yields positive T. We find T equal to 4.0 angstroms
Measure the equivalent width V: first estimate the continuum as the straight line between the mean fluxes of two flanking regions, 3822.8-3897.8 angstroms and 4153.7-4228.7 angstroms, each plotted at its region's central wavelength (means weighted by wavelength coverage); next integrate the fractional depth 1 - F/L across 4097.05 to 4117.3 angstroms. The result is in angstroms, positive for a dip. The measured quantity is 1.1 angstroms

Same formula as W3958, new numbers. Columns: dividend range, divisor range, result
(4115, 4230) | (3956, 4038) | 1.15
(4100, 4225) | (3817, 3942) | 1.32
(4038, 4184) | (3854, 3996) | 1.25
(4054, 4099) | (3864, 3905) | 1.21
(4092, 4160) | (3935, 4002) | 1.21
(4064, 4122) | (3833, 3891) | 1.22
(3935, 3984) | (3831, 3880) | 0.98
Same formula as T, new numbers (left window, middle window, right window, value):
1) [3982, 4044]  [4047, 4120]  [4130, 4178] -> 2.6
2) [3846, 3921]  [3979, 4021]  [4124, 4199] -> -2.7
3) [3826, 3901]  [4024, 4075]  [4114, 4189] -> -2.6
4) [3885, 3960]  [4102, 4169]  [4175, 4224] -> -2.3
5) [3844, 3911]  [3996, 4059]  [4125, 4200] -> -4.1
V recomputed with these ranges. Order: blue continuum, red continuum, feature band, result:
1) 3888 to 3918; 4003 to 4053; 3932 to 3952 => 4.2 angstroms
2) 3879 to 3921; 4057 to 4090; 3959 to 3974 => 4.4 angstroms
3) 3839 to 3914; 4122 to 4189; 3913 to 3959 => 5.8 angstroms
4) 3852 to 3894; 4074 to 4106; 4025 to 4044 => -1.9 angstroms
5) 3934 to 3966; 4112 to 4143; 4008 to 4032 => -2.6 angstroms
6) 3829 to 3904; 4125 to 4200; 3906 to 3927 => -1.2 angstroms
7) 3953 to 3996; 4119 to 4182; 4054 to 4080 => -1.7 angstroms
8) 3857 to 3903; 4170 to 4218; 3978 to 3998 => -0.8 angstroms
